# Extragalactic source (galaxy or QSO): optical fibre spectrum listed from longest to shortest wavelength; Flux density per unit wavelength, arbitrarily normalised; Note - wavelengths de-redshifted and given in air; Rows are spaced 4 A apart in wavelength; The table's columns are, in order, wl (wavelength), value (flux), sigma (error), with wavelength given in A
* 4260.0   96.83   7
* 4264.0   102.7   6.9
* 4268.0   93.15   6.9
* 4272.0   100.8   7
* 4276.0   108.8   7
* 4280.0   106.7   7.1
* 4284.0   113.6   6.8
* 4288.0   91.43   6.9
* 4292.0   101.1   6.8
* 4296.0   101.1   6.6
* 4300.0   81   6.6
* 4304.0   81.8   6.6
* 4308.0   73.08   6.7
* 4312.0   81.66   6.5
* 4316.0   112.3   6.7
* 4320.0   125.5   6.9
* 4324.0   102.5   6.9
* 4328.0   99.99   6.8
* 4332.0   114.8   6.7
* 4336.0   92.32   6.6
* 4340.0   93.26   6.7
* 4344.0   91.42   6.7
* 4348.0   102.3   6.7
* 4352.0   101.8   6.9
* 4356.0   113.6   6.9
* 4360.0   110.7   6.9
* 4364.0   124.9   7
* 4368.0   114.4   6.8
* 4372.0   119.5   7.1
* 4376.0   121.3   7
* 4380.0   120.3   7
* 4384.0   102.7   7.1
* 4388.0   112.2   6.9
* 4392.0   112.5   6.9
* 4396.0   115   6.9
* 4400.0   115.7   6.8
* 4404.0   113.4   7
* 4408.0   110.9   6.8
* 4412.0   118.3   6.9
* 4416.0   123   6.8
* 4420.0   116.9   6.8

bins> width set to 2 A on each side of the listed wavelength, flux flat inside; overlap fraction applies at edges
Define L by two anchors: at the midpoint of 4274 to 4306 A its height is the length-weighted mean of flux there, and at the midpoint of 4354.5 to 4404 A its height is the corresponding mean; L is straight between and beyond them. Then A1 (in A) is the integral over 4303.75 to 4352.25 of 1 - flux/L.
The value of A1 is 3.3 A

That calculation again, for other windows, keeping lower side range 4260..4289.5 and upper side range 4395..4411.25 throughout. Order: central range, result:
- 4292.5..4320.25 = 3.4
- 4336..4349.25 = 1.7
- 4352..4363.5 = -0.2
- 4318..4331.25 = -0.4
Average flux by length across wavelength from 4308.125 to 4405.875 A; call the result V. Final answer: 108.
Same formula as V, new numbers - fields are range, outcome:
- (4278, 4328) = 97.7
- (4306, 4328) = 99.1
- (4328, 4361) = 102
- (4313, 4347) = 103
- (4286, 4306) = 91.3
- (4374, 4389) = 114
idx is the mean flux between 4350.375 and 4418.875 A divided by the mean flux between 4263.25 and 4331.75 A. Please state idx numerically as 1.16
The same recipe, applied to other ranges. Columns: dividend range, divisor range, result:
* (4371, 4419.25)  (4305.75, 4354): 1.16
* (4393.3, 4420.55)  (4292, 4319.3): 1.27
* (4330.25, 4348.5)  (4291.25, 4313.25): 1.14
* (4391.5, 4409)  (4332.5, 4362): 1.12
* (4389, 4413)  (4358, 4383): 0.97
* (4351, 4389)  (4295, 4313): 1.38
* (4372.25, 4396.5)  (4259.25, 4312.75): 1.20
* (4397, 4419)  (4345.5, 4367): 1.05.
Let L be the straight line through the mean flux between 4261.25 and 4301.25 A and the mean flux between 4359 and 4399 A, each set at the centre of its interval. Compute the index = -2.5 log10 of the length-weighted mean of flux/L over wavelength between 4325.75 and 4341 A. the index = 0.08 mag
